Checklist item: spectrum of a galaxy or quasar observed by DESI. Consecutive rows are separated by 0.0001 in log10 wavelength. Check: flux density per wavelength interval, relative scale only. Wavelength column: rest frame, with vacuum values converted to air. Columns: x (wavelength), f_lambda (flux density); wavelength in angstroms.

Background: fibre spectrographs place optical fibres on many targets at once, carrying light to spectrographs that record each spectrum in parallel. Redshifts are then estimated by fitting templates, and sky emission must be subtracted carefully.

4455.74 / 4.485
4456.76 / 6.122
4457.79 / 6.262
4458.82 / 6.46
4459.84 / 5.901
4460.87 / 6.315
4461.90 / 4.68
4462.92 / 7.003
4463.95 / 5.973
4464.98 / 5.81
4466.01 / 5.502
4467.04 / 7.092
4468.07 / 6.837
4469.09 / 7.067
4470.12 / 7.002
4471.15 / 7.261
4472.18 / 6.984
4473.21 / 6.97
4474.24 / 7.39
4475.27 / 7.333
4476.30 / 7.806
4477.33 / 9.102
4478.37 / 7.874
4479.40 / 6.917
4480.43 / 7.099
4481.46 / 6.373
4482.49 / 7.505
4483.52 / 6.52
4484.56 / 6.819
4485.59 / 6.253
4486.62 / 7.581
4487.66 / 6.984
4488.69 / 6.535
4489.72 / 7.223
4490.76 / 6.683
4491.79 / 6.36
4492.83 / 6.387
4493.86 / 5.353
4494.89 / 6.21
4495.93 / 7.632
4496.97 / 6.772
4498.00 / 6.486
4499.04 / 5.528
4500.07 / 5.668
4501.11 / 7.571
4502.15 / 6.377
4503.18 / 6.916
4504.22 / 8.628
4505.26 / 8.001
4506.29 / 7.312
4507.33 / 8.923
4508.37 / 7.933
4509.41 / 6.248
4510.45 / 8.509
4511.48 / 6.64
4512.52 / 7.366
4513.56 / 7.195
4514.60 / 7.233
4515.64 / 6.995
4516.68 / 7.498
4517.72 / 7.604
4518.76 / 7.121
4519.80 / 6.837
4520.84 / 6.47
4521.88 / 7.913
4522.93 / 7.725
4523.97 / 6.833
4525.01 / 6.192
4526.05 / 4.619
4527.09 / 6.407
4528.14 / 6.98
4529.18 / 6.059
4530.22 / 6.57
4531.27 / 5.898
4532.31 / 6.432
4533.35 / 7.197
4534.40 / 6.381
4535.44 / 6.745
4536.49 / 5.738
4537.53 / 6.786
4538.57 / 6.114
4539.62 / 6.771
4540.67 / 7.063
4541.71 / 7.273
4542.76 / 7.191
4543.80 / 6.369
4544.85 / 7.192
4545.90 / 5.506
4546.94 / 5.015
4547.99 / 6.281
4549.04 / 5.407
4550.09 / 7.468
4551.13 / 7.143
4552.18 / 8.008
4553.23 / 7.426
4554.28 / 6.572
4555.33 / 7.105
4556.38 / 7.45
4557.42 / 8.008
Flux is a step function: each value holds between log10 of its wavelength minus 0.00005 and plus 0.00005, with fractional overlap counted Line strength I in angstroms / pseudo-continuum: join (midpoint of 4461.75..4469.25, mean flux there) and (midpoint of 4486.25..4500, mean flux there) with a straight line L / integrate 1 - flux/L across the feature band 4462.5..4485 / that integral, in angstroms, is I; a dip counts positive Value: -2.3 angstroms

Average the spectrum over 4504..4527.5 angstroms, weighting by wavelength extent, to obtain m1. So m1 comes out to 7.21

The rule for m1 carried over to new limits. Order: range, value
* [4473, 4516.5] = 7.08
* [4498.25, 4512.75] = 7.24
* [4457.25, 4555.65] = 6.81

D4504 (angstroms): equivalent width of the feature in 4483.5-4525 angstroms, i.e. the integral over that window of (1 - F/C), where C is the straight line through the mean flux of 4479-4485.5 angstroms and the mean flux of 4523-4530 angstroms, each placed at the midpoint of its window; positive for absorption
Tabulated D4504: -2.9 angstroms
